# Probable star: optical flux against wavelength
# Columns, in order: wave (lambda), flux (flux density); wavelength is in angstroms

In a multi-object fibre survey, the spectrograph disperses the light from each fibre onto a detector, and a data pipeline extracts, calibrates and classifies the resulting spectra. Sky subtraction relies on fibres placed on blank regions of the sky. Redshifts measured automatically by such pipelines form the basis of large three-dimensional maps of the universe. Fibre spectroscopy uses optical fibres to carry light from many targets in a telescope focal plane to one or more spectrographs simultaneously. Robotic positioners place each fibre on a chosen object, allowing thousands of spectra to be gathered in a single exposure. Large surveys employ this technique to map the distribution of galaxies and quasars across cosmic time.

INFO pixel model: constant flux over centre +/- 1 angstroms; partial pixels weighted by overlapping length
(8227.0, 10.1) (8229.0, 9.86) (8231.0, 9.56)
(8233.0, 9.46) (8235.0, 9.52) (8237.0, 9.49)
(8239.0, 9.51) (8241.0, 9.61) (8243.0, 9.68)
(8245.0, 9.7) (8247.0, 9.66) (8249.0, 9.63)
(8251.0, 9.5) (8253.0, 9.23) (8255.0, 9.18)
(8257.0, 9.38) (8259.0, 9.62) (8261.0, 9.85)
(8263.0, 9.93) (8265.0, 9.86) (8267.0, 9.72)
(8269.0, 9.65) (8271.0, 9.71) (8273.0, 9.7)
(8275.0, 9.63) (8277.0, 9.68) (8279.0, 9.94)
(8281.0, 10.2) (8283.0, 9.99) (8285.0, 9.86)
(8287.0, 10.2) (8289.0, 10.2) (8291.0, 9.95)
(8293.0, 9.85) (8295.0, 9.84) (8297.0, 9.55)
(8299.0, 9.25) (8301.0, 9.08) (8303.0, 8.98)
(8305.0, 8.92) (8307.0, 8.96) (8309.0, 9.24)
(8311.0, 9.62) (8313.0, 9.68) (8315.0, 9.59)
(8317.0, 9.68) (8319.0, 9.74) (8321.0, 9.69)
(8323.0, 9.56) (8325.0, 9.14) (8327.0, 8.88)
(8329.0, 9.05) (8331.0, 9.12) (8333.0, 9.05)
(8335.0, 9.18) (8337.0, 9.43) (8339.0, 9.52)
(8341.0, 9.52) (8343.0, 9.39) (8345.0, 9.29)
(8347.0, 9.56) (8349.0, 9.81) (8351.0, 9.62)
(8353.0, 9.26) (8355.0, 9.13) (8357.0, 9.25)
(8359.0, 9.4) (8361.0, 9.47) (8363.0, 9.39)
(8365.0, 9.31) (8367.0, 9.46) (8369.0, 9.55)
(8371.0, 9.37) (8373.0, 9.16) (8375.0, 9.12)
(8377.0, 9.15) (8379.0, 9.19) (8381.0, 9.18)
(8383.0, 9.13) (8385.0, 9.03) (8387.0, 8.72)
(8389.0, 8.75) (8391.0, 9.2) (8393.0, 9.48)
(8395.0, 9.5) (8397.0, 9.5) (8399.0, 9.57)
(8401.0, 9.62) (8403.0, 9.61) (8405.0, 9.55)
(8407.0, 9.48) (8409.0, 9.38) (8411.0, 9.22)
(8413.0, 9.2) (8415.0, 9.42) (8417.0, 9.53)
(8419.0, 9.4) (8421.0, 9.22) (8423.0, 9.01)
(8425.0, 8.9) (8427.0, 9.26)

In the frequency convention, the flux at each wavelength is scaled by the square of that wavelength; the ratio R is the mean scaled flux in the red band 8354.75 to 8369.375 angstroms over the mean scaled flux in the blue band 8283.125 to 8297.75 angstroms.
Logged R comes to 0.96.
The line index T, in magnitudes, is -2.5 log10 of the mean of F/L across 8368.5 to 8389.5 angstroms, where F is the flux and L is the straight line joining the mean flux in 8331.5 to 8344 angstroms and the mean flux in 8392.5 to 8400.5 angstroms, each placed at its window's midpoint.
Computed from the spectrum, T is 0.04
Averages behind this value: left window 9.34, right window 9.52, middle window 9.12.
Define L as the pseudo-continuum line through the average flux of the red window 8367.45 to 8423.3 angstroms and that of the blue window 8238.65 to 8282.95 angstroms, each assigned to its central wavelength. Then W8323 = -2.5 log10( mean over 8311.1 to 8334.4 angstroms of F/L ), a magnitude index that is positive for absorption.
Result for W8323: 0.01 mag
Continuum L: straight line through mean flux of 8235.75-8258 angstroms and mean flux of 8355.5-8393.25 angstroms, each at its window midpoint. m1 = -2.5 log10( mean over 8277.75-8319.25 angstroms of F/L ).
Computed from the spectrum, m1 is -0.028 mag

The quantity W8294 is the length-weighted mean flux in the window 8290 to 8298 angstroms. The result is 9.8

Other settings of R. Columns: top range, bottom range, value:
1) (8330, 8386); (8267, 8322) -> 0.98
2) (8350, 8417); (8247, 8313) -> 0.99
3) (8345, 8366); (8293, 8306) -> 1.02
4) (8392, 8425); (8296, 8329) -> 1.03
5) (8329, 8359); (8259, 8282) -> 0.97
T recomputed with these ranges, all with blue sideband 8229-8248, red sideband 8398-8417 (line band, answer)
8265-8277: -0.01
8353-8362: 0.02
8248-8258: 0.02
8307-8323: 0.00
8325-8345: 0.03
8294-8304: 0.02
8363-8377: 0.02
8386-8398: 0.03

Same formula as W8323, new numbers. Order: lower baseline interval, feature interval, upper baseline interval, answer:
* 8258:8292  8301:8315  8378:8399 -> 0.05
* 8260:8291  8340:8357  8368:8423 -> 0.01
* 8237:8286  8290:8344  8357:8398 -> 0.01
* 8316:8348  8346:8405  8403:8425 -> 0.00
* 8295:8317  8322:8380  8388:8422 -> 0.00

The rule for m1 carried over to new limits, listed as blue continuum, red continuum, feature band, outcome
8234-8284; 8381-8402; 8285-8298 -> -0.04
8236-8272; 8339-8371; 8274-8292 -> -0.05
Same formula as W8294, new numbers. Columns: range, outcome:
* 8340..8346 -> 9.4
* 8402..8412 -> 9.45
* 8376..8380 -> 9.17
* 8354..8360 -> 9.26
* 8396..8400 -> 9.54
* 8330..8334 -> 9.09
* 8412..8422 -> 9.35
